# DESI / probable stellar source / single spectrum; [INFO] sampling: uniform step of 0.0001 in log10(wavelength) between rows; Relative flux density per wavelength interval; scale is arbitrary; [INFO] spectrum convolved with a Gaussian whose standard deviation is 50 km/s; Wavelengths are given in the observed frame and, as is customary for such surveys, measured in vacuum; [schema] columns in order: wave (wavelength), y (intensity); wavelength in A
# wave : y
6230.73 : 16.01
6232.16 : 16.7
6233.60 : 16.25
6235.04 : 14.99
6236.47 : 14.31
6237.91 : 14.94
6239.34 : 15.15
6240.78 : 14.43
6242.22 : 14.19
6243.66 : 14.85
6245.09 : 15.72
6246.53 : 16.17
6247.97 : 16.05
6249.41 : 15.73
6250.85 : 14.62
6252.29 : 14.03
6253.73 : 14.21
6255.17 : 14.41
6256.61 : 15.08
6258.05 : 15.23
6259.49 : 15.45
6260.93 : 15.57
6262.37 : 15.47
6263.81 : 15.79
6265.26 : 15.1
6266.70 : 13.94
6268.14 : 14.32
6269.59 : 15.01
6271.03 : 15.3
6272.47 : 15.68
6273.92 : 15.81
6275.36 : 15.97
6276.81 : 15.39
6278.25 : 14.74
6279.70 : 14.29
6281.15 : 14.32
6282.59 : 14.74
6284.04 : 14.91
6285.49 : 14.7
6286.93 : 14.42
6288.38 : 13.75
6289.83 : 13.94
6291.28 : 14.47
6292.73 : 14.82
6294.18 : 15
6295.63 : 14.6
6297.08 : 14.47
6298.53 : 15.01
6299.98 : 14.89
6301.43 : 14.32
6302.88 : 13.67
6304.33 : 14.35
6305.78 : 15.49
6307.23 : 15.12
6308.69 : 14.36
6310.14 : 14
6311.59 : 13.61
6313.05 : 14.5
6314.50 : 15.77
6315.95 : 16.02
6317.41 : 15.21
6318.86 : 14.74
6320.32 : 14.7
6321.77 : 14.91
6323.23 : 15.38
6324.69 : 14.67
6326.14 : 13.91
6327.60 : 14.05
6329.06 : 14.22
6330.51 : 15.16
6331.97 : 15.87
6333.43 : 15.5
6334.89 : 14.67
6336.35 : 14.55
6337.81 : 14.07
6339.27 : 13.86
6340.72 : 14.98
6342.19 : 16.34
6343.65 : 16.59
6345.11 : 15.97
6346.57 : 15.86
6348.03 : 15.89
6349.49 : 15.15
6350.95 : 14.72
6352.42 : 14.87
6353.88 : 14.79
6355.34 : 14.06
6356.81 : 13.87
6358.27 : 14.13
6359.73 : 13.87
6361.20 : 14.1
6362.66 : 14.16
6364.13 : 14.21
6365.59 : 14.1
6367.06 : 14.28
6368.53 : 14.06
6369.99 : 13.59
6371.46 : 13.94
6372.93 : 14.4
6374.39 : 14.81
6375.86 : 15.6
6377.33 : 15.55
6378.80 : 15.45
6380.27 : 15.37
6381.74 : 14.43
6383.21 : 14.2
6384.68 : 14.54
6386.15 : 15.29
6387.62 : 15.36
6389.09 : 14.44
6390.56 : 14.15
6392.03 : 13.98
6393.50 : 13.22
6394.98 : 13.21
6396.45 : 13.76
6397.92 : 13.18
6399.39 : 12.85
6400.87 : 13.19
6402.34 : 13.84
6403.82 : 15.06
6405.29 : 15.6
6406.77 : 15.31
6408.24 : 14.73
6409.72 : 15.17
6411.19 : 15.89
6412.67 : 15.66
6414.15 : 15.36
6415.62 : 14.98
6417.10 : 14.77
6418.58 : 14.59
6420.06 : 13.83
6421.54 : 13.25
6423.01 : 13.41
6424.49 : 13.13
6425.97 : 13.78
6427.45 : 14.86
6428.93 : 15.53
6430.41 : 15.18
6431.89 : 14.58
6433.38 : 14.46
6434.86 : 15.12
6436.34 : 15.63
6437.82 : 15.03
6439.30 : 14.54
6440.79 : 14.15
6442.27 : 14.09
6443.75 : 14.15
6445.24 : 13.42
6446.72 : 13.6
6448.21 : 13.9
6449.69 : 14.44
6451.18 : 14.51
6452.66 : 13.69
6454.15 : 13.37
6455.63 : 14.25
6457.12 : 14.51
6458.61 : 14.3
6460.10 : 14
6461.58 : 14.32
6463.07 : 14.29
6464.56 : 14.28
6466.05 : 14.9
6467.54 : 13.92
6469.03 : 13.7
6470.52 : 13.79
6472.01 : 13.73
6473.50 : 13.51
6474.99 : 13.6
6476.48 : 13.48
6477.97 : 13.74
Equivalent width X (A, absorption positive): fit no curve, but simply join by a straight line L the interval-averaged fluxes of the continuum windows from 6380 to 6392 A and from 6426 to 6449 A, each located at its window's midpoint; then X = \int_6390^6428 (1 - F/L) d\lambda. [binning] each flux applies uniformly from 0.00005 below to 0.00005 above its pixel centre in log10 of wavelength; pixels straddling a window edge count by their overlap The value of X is 0.9 A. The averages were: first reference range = 14.7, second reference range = 14.5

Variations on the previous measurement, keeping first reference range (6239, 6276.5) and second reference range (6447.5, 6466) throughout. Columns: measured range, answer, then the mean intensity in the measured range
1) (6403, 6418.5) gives -0.9 A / 15.2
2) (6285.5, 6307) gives 0.6 A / 14.5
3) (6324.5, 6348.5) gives -0.5 A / 15.1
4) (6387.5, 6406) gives 0.7 A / 13.9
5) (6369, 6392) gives -0.3 A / 14.7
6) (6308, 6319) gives 0.1 A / 14.8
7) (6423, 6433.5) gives -0.1 A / 14.4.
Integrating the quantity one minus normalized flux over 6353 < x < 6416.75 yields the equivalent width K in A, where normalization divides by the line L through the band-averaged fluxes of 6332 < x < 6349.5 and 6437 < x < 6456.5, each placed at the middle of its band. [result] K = 1.5 A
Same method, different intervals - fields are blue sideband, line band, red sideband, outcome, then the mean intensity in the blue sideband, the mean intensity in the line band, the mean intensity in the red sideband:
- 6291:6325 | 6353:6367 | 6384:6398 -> 0.2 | 14.8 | 14.2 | 14.2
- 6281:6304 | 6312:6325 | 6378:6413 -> -0.5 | 14.5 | 15.1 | 14.5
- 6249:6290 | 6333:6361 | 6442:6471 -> -0.7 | 14.9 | 14.9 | 14.1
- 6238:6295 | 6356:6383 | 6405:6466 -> 0.4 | 14.9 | 14.4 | 14.5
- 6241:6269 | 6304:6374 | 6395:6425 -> -0.2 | 15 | 14.7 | 14.4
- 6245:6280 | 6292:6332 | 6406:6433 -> 0.7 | 15.2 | 14.7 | 14.7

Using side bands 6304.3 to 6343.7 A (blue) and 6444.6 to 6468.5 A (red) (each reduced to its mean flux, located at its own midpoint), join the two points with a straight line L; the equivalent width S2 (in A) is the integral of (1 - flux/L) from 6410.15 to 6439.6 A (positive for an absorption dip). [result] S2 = -0.8 A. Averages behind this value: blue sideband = 14.9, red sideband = 14.1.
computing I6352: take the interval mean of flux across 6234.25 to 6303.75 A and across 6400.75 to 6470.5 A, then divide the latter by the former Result 1.0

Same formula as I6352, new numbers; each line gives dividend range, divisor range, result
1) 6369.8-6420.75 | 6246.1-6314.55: 0.98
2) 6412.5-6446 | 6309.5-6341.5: 0.98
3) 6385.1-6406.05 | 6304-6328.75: 0.96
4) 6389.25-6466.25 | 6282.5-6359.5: 0.97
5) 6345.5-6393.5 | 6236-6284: 0.97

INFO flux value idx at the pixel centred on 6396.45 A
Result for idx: 13.76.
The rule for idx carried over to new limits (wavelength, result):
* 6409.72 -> 15.17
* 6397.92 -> 13.18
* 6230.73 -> 16.01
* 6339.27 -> 13.86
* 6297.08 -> 14.47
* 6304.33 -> 14.35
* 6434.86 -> 15.12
